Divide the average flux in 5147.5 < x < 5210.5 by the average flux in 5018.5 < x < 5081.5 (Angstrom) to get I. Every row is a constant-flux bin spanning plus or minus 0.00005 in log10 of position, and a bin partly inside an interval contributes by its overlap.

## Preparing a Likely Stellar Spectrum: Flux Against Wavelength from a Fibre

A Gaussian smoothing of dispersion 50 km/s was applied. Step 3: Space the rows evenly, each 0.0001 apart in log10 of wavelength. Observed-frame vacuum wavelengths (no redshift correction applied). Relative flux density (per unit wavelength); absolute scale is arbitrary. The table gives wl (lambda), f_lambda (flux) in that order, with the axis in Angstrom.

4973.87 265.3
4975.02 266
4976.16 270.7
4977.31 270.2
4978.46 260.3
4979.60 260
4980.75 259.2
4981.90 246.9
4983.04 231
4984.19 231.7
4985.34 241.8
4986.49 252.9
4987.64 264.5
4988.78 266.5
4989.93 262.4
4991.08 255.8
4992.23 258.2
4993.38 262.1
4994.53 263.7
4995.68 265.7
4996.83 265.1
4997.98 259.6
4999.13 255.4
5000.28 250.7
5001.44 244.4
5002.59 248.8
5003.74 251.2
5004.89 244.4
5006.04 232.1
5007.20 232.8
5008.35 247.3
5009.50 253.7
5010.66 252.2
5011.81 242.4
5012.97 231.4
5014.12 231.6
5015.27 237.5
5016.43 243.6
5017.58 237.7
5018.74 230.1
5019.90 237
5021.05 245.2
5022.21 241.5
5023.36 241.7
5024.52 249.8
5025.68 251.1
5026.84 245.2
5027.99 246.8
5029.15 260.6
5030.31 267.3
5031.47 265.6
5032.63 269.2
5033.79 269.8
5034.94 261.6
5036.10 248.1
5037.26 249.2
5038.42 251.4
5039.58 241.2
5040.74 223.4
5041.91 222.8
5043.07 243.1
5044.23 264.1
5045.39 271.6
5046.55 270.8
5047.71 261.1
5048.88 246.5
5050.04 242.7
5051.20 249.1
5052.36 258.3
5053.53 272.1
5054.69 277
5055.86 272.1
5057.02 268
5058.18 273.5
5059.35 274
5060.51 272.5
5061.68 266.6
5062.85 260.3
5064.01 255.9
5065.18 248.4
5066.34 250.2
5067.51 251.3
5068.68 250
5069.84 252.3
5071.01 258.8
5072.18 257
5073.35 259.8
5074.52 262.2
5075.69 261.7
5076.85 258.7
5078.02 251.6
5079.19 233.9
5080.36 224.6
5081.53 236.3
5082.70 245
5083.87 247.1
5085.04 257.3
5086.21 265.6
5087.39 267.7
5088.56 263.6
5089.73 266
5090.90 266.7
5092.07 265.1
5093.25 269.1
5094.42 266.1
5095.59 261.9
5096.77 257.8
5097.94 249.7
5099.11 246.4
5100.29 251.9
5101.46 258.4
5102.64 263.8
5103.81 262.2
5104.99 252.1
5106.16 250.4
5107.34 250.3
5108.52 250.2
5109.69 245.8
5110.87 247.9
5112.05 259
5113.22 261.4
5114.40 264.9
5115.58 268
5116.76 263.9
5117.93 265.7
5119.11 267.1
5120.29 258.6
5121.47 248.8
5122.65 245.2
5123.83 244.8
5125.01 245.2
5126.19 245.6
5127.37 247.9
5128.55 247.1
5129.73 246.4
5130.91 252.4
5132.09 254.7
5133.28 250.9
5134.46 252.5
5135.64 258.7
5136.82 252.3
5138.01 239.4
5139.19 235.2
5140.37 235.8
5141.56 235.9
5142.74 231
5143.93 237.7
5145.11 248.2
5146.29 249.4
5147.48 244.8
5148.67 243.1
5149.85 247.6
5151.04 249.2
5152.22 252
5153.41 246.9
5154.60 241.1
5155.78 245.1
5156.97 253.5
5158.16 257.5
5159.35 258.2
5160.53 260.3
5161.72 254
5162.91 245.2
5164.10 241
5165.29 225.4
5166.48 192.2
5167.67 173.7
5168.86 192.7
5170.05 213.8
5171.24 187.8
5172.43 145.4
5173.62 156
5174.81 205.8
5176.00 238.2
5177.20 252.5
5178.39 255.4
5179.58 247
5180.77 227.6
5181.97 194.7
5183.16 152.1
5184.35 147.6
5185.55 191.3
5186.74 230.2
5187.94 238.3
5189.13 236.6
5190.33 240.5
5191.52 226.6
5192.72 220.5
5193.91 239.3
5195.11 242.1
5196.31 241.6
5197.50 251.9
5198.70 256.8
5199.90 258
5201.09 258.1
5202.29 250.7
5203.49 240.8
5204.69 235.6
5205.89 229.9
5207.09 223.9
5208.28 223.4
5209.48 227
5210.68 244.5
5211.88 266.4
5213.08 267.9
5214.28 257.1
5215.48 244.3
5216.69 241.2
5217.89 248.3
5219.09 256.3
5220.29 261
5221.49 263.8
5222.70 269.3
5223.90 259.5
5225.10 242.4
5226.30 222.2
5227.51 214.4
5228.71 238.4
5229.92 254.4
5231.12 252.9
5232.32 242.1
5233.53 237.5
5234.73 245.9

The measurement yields 0.90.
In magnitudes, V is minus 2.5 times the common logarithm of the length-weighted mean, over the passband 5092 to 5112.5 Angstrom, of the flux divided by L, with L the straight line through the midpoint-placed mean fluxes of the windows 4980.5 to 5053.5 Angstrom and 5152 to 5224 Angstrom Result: -0.06 mag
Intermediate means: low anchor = 250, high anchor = 233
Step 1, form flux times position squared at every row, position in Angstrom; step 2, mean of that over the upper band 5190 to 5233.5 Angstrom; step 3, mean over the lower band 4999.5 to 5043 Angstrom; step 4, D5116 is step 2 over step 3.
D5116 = 1.07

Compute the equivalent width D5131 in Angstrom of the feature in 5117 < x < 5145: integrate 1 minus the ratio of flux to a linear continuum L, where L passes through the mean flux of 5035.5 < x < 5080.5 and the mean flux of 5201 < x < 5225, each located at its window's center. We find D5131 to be 0.5 Angstrom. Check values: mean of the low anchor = 256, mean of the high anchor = 248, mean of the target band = 248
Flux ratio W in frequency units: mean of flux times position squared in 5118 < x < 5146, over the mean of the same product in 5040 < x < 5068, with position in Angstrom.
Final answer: 0.99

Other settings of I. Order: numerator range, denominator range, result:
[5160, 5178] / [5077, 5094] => 0.84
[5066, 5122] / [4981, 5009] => 1.02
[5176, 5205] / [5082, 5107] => 0.89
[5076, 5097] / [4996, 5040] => 1.03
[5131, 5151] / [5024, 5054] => 0.97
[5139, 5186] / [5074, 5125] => 0.88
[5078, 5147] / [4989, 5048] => 1.01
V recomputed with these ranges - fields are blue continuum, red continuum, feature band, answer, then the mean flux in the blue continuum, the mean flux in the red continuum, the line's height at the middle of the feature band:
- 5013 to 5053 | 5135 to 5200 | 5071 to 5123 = -0.07 mag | 249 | 230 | 240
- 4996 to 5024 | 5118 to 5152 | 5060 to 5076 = -0.05 mag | 244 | 247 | 246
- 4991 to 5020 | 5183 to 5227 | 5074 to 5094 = -0.05 mag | 247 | 239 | 244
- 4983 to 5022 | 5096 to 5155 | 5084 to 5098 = -0.06 mag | 248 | 251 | 250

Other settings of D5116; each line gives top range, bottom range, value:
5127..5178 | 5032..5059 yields 0.95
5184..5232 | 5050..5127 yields 0.98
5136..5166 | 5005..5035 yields 1.05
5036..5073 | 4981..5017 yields 1.05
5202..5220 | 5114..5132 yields 0.99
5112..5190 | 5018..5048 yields 0.98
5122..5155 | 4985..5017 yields 1.04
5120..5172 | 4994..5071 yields 0.99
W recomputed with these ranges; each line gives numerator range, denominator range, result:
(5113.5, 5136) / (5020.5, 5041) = 1.05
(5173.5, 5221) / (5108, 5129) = 0.95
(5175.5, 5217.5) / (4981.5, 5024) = 1.02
